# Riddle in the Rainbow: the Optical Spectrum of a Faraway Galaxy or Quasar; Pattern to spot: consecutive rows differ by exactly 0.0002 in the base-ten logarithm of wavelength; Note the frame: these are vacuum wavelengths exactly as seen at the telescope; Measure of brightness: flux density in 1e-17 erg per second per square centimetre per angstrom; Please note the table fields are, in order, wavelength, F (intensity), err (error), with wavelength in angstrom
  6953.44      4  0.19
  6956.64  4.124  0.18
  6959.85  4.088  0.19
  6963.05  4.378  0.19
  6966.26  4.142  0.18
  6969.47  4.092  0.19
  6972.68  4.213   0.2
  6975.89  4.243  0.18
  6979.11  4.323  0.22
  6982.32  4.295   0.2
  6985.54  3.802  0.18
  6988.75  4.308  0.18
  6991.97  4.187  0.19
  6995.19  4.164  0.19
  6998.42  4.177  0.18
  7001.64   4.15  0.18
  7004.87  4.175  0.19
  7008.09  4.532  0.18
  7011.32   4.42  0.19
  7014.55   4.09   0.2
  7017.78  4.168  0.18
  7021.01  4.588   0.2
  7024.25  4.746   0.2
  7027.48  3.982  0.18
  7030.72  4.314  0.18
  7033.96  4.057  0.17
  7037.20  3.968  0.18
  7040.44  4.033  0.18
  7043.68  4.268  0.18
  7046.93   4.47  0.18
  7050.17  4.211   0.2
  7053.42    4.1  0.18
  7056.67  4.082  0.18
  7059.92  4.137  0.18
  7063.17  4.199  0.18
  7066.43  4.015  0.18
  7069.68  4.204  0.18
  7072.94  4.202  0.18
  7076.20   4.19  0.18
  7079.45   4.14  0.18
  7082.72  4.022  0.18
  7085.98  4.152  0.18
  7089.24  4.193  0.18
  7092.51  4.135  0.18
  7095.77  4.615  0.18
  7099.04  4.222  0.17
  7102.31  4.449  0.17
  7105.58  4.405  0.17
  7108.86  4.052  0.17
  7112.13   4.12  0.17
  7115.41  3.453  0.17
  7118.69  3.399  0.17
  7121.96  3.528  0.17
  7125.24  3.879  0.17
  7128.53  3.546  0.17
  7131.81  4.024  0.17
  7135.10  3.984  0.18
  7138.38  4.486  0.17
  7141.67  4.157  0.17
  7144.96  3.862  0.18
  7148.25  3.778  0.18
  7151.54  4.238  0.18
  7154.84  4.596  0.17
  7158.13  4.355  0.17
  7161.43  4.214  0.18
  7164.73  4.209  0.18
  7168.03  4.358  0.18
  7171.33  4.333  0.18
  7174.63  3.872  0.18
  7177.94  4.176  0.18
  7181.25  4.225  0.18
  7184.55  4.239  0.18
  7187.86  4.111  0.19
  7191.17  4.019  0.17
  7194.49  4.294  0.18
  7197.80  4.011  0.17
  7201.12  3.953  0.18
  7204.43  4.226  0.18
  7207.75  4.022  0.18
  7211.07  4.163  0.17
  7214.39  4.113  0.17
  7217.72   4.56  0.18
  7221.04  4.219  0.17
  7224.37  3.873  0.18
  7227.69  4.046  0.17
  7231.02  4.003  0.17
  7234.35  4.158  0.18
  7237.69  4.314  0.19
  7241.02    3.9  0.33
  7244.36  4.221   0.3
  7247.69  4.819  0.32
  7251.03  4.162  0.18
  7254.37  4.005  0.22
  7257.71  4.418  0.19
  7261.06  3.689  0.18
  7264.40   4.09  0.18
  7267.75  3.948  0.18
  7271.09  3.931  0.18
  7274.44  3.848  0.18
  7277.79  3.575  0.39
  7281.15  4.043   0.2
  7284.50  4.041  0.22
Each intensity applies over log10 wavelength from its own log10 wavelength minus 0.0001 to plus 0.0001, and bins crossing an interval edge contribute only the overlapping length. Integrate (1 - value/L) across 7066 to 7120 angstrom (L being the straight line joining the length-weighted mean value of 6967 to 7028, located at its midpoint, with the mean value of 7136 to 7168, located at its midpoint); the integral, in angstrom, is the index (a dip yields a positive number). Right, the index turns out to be 1.3 angstrom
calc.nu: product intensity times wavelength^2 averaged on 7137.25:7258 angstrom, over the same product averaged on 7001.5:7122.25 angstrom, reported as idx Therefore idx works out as 1.0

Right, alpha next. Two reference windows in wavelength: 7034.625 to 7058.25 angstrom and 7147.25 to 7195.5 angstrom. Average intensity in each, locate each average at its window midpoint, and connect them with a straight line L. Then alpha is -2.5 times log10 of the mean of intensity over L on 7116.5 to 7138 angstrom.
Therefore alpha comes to 0.116 mag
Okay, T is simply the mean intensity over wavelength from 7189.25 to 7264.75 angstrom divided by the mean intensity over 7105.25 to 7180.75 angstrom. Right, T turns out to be 1.0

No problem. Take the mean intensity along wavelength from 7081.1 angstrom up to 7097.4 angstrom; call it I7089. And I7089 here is 4.23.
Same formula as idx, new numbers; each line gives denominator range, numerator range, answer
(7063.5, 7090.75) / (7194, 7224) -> 1.04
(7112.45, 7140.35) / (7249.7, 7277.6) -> 1.09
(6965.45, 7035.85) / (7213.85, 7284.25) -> 1.04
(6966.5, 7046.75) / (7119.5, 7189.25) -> 1.01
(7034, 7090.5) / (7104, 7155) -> 0.97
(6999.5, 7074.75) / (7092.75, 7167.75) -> 0.99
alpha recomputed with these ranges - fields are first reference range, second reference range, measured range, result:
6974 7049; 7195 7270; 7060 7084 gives 0.018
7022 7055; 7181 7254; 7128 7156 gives 0.026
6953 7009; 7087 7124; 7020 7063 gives -0.026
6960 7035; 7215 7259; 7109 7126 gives 0.143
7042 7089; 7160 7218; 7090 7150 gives 0.042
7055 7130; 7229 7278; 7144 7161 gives -0.030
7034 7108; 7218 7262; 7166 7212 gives 0.007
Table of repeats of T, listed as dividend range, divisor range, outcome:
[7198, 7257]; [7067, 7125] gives 1.02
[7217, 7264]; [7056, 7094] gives 1.00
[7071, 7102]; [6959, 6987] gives 1.01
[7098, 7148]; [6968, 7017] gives 0.94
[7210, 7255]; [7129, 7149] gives 1.04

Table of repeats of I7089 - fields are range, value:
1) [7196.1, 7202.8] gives 3.99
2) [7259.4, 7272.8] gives 3.92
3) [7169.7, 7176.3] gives 4.1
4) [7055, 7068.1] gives 4.11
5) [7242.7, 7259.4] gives 4.32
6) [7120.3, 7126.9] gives 3.7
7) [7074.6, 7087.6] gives 4.13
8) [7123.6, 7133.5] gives 3.81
